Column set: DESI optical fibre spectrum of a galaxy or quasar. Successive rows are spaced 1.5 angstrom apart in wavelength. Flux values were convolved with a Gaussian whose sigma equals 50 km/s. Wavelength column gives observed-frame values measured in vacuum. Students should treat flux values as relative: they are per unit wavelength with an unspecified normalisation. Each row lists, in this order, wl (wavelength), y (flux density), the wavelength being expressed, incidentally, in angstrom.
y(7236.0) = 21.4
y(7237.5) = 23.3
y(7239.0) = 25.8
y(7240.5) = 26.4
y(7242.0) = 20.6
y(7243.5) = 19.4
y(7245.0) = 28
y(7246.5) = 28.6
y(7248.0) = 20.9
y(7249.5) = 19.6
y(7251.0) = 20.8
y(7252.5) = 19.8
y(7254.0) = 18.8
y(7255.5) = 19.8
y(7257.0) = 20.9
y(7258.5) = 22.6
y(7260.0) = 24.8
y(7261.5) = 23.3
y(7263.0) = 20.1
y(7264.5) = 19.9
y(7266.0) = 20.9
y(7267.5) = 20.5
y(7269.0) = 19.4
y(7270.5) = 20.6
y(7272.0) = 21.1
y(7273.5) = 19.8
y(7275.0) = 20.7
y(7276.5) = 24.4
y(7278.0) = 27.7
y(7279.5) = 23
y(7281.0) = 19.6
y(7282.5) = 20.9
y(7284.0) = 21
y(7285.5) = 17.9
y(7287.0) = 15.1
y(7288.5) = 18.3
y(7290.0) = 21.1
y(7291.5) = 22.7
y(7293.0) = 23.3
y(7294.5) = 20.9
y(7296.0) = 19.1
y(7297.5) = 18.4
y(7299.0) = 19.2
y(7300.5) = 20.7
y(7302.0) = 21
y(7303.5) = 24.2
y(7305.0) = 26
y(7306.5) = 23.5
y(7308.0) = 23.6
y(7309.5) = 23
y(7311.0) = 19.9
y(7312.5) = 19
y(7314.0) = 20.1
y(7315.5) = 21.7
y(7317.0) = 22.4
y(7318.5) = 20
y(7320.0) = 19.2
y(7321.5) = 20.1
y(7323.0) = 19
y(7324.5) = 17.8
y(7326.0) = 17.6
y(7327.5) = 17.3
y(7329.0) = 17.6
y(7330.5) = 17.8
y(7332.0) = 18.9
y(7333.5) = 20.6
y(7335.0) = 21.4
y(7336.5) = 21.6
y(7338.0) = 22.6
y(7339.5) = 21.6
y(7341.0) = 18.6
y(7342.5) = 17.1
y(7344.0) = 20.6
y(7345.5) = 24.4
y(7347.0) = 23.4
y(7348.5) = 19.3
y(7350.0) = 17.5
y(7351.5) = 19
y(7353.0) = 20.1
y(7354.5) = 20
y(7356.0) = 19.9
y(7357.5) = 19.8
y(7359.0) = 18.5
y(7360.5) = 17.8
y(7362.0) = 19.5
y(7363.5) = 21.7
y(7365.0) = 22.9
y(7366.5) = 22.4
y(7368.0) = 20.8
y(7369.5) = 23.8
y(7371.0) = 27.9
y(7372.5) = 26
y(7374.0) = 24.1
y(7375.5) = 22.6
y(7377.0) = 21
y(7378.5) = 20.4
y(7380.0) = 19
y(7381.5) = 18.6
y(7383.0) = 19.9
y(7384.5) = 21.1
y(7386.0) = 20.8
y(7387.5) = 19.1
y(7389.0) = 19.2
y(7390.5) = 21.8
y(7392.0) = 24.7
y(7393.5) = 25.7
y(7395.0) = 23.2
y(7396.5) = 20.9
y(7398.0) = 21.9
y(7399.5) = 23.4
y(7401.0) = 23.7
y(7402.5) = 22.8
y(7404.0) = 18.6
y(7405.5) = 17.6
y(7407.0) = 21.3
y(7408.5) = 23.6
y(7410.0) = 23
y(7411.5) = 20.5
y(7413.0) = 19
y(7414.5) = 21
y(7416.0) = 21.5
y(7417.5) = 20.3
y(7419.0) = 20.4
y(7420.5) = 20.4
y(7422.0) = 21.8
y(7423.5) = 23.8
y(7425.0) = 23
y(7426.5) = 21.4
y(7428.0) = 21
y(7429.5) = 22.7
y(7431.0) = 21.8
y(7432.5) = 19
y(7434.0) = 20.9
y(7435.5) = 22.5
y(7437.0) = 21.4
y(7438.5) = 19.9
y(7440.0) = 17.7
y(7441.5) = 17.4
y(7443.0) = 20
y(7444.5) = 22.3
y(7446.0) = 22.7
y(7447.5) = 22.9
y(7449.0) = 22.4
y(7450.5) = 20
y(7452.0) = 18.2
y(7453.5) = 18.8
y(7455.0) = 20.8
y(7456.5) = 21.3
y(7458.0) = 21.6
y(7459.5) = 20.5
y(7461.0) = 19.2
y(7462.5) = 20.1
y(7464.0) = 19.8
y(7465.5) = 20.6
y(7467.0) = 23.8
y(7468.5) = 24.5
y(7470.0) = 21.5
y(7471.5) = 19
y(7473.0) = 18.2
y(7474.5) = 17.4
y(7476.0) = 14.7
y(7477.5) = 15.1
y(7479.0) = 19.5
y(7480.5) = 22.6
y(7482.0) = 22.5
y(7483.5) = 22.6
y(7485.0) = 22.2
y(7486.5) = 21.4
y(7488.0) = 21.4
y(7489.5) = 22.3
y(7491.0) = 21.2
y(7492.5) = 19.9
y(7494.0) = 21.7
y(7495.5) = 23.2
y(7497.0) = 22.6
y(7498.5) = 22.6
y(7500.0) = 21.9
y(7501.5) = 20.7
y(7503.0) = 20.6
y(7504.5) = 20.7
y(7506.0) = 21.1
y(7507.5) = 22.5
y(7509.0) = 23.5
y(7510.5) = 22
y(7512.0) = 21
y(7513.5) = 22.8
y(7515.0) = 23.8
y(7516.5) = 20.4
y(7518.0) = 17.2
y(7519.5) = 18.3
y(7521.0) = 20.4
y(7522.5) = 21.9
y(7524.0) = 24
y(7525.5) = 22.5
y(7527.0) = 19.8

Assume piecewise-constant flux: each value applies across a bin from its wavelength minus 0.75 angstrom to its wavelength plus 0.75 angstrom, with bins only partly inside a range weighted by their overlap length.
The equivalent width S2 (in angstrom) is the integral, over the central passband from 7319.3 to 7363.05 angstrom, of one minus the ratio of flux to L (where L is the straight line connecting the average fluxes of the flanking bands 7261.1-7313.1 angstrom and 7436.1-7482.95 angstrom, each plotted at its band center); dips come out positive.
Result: 2.6 angstrom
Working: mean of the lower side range 21.1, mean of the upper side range 20.2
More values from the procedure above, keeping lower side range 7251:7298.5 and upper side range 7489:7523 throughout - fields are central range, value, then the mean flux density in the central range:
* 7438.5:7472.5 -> 1.0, 20.7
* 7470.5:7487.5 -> 1.4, 19.6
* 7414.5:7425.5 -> -0.2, 21.5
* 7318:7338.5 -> 1.6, 19.3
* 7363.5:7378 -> -1.6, 23.4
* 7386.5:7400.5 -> -0.7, 22.2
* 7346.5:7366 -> 1.0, 19.9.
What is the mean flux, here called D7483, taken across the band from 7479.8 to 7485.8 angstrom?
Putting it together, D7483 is 22.5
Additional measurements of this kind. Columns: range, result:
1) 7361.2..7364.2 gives 20.5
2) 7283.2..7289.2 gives 18.1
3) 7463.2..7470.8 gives 22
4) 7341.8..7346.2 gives 20.7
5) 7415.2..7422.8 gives 20.9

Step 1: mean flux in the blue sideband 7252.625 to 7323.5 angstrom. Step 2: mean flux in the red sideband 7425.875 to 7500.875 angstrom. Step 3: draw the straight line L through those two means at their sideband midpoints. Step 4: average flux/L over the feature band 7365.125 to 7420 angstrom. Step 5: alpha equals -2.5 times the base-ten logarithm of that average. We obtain -0.04 mag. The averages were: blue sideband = 21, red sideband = 20.8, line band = 21.7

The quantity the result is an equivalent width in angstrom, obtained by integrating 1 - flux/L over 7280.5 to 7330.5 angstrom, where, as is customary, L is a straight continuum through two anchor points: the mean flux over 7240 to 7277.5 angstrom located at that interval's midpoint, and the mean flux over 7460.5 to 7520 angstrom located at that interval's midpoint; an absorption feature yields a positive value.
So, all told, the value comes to 2.8 angstrom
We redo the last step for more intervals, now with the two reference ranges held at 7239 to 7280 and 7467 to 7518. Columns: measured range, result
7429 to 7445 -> 0.7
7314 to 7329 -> 1.6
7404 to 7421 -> 0.6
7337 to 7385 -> 1.4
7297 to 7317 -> 0.2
